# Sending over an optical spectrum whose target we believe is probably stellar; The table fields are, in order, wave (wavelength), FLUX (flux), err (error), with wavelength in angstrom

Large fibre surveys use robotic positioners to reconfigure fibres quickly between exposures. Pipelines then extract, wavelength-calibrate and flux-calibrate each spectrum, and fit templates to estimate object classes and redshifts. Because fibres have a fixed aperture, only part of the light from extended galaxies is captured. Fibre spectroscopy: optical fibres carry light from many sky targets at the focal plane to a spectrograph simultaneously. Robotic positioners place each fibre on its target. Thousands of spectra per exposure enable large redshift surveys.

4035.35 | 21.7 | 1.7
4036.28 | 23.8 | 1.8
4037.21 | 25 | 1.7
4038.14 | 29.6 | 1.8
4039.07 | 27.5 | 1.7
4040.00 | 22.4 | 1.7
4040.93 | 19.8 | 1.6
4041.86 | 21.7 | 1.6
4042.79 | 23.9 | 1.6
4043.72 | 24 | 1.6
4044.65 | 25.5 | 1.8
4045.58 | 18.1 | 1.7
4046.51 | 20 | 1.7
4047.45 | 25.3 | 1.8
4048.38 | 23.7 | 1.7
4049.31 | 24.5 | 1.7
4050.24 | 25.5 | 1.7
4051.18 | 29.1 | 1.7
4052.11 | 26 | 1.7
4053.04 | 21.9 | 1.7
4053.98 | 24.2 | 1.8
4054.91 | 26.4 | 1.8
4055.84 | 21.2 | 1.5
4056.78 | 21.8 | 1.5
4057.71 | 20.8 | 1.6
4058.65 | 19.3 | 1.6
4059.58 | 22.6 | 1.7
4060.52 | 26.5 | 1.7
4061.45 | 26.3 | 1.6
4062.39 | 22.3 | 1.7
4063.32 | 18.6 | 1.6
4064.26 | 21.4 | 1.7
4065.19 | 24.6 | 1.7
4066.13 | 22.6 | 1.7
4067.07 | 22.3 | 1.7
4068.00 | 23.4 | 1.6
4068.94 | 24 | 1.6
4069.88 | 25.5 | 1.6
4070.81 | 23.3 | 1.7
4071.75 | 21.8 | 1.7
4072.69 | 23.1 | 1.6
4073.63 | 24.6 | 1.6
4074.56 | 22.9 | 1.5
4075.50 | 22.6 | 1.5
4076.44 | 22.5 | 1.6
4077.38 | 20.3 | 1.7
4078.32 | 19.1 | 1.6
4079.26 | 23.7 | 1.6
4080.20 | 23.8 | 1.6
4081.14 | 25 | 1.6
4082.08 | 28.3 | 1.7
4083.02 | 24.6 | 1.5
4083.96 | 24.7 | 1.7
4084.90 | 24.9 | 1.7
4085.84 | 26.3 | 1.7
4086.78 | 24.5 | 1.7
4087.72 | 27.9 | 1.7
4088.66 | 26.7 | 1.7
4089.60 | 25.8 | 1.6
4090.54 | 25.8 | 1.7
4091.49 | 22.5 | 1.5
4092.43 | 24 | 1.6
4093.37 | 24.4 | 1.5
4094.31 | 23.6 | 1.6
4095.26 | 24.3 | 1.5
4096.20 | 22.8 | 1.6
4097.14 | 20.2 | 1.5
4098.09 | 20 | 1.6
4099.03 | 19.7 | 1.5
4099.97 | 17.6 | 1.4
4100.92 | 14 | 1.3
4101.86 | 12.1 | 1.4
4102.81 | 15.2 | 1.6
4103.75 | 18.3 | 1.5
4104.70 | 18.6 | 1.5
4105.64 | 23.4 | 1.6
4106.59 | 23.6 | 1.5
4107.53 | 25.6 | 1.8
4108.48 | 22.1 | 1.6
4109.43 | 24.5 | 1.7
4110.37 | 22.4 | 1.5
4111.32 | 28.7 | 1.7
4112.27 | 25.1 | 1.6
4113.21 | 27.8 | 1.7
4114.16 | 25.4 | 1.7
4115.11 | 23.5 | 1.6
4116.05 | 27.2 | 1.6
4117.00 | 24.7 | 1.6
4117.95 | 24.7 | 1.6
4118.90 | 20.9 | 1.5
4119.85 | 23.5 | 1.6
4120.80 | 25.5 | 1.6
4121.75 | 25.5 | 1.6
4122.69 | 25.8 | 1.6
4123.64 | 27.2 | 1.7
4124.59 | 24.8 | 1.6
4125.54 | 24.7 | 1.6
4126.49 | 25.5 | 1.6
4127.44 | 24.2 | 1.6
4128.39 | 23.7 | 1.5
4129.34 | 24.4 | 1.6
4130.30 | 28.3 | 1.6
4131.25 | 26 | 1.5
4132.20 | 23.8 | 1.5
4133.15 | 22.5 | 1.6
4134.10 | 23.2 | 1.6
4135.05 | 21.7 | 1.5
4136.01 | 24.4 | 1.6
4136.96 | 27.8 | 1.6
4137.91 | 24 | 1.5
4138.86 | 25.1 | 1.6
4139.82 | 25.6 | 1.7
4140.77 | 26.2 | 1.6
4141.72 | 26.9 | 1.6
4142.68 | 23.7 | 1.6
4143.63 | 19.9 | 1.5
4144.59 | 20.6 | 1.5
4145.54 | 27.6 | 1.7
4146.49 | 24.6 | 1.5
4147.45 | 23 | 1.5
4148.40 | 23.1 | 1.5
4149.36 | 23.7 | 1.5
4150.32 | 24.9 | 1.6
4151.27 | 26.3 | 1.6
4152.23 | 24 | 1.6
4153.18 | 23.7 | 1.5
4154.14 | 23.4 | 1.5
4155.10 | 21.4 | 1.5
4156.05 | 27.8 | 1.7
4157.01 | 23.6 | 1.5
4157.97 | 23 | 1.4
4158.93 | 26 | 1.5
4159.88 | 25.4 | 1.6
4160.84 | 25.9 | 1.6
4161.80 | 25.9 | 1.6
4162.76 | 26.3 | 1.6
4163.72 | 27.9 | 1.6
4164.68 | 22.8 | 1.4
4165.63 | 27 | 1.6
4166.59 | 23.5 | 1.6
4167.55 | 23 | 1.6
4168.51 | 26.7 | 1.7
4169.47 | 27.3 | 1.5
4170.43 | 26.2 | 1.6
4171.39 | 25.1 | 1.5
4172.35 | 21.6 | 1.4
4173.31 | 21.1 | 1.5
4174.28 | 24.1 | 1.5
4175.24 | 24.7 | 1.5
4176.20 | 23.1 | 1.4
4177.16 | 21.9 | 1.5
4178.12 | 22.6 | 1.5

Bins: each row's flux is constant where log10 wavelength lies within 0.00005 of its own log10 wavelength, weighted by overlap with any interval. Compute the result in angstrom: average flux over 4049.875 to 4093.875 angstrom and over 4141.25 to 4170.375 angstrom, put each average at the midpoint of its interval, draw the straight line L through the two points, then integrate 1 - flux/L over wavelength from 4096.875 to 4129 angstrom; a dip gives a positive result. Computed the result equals 1.8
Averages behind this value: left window 23.8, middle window 22.8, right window 24.7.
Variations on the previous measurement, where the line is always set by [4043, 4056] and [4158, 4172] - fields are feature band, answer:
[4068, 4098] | 0.7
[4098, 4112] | 2.4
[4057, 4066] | 0.6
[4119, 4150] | 0.7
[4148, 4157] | 0.4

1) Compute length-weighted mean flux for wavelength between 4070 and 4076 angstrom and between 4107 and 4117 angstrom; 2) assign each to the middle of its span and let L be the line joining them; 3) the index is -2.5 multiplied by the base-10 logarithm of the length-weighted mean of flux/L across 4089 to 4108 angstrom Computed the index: 0.16 mag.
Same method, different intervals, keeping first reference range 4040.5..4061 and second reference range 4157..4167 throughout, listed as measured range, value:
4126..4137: 0.01 mag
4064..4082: 0.03 mag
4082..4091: -0.08 mag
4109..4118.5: -0.04 mag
